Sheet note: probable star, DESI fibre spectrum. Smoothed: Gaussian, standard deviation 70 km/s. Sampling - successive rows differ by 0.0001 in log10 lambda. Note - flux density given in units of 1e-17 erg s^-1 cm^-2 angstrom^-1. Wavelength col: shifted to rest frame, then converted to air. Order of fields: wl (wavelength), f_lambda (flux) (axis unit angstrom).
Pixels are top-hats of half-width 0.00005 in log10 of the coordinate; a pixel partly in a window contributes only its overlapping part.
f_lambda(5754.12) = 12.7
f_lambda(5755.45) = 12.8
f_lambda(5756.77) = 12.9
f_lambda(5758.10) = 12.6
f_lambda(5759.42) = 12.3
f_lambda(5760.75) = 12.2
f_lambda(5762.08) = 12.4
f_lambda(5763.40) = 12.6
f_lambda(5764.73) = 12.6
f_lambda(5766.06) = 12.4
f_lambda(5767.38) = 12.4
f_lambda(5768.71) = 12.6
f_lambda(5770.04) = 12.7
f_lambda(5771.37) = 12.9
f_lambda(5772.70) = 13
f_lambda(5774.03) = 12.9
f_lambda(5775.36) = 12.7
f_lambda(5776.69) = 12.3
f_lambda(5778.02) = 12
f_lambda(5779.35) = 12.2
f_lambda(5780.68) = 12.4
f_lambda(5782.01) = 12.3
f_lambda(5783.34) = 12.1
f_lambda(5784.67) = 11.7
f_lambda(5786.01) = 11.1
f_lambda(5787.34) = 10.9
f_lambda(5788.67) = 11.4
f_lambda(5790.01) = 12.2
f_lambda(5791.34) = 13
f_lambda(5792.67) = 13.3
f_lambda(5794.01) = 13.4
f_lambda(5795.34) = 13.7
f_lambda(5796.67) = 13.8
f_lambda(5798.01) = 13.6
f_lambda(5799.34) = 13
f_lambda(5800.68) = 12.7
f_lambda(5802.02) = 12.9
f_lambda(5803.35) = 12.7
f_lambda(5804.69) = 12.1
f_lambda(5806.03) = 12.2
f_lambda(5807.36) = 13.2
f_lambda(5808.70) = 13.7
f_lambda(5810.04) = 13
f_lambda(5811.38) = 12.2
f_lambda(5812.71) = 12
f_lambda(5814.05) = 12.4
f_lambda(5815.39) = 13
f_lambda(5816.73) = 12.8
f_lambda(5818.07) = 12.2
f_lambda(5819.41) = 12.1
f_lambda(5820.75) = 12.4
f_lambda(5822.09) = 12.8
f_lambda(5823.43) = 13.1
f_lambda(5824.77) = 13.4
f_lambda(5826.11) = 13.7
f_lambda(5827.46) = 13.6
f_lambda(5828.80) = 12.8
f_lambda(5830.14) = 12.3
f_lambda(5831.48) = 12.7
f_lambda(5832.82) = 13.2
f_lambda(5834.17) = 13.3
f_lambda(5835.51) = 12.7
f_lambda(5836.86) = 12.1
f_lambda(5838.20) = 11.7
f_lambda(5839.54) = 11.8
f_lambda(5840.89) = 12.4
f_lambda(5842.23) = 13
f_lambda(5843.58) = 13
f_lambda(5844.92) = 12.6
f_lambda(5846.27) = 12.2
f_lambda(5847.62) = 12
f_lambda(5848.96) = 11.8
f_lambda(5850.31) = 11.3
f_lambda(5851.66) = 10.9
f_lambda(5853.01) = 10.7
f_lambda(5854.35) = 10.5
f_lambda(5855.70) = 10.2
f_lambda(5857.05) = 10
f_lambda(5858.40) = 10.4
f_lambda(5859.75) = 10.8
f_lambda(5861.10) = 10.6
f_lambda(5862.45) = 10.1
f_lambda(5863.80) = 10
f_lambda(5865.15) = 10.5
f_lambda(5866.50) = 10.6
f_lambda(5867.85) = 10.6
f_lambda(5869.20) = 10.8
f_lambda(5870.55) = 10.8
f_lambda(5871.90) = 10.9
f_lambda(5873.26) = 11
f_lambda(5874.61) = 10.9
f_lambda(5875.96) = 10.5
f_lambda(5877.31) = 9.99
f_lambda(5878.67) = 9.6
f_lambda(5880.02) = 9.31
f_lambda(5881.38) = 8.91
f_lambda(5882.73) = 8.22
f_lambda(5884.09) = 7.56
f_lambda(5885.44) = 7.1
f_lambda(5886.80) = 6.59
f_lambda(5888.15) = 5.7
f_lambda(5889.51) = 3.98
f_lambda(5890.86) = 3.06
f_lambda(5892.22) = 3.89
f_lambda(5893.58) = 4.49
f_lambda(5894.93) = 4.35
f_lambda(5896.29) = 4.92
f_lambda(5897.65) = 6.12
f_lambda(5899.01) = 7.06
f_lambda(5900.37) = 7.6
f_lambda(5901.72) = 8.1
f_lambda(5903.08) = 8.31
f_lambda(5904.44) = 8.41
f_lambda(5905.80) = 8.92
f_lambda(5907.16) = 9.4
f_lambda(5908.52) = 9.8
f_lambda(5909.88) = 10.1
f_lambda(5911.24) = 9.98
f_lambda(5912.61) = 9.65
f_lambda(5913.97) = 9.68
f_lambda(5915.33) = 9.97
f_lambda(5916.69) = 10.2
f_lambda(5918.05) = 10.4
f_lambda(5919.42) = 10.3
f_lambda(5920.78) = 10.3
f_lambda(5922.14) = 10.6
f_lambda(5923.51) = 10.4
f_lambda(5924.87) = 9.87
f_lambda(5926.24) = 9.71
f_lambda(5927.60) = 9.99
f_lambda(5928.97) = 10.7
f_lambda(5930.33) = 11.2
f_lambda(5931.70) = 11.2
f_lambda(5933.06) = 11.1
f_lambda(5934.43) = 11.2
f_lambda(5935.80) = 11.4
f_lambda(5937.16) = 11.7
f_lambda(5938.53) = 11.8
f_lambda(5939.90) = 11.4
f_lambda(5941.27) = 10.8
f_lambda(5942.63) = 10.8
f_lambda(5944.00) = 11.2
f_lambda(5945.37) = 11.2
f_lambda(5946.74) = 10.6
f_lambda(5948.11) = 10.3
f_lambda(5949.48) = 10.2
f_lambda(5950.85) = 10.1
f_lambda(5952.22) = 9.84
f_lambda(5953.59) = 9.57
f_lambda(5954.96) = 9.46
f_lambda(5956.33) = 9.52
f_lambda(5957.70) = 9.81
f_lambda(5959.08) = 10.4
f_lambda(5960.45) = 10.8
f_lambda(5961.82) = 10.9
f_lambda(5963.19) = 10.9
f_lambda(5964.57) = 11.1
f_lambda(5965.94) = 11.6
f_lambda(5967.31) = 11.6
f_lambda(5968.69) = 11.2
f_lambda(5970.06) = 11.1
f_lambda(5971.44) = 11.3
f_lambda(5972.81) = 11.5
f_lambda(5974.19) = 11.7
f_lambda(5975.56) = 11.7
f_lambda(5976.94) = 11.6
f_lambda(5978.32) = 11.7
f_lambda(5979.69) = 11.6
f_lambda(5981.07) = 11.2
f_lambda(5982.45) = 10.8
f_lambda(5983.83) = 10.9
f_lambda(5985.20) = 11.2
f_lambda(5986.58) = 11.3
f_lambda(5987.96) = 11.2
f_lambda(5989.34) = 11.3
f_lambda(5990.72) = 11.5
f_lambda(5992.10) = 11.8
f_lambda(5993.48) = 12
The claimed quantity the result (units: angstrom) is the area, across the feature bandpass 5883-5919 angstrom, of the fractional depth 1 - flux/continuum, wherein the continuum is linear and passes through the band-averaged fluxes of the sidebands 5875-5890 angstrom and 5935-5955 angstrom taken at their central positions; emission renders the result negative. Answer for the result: 5.59 angstrom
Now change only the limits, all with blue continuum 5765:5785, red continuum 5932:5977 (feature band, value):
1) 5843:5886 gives 4.5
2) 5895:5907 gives 4.2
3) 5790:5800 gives -0.8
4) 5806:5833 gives -1.7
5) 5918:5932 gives 0.9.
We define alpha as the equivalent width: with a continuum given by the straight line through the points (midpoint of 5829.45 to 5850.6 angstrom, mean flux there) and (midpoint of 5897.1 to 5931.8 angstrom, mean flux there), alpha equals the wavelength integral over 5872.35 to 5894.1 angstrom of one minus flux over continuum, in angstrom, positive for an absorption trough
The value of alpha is 6.4 angstrom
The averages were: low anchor 12.4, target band 7.6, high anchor 9.52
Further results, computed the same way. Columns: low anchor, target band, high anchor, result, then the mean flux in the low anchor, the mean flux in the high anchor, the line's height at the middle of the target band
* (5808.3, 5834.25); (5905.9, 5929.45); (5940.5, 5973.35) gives 2.6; 12.8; 10.7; 11.3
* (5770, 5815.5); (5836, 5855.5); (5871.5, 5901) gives -4.5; 12.6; 7.31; 9.6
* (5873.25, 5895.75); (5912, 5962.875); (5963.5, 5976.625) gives -3.8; 7.24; 11.4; 9.82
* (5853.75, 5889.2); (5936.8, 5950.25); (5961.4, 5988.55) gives -0.2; 9.63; 11.3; 10.8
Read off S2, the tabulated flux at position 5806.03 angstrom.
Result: 12.2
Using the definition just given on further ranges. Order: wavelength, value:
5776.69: 12.3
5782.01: 12.3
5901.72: 8.1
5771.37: 12.9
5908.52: 9.8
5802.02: 12.9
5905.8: 8.92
